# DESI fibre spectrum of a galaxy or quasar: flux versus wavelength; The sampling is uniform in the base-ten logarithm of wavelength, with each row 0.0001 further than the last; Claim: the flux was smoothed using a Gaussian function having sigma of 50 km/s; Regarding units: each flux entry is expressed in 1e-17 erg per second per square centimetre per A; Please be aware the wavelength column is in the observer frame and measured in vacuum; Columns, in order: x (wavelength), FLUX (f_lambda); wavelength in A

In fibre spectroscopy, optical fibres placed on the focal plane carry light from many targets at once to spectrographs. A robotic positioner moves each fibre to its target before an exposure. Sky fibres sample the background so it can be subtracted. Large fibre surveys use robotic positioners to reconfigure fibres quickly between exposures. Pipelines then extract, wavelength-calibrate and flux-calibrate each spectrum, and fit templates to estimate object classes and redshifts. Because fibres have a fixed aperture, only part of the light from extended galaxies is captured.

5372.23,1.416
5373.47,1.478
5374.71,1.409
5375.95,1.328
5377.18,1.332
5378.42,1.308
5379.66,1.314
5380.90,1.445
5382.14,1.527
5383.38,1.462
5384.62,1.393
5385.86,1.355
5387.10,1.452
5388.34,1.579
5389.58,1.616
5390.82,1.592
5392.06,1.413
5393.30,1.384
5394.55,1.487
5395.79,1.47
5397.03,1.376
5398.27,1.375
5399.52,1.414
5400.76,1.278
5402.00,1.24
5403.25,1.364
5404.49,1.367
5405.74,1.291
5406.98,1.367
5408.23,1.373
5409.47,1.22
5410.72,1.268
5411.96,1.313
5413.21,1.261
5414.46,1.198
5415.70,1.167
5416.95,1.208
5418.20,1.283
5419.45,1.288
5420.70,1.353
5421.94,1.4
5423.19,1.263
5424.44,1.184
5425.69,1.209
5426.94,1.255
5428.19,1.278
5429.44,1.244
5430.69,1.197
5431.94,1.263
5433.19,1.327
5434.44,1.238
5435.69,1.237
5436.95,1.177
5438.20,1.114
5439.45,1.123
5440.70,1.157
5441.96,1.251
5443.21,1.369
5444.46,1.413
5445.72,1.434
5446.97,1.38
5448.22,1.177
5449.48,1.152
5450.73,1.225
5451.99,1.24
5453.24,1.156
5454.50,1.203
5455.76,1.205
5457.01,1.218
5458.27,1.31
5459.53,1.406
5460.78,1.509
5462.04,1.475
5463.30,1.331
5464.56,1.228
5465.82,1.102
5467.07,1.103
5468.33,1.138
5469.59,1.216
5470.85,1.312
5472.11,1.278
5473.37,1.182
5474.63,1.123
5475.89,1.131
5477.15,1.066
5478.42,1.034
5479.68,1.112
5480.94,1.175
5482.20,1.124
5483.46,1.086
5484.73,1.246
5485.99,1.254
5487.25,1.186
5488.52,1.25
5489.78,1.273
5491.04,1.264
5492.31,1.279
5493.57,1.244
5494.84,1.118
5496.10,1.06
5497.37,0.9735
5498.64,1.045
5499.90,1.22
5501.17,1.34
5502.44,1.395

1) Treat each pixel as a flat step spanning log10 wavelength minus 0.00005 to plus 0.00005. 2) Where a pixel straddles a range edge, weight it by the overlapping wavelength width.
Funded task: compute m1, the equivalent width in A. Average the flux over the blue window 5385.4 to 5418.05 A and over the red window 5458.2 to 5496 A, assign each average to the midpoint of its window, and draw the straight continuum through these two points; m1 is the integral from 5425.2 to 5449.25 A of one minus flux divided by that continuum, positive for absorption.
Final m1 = 0.7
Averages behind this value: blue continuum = 1.36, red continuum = 1.21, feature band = 1.25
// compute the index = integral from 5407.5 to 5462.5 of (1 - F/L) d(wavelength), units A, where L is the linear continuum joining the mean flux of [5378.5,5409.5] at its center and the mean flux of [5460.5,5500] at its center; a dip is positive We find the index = 1.5 A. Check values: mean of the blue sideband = 1.41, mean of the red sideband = 1.19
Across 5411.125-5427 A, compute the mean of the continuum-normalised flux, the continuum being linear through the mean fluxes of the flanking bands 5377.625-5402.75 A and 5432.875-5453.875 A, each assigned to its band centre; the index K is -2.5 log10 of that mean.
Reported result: 0.05 mag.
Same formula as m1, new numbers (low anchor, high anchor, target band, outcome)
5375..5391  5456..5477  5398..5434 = 2.1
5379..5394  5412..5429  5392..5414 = 0.3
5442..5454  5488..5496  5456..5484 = 1.0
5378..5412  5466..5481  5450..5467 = -1.0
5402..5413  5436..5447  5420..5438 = 0.4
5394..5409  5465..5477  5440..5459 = -0.4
